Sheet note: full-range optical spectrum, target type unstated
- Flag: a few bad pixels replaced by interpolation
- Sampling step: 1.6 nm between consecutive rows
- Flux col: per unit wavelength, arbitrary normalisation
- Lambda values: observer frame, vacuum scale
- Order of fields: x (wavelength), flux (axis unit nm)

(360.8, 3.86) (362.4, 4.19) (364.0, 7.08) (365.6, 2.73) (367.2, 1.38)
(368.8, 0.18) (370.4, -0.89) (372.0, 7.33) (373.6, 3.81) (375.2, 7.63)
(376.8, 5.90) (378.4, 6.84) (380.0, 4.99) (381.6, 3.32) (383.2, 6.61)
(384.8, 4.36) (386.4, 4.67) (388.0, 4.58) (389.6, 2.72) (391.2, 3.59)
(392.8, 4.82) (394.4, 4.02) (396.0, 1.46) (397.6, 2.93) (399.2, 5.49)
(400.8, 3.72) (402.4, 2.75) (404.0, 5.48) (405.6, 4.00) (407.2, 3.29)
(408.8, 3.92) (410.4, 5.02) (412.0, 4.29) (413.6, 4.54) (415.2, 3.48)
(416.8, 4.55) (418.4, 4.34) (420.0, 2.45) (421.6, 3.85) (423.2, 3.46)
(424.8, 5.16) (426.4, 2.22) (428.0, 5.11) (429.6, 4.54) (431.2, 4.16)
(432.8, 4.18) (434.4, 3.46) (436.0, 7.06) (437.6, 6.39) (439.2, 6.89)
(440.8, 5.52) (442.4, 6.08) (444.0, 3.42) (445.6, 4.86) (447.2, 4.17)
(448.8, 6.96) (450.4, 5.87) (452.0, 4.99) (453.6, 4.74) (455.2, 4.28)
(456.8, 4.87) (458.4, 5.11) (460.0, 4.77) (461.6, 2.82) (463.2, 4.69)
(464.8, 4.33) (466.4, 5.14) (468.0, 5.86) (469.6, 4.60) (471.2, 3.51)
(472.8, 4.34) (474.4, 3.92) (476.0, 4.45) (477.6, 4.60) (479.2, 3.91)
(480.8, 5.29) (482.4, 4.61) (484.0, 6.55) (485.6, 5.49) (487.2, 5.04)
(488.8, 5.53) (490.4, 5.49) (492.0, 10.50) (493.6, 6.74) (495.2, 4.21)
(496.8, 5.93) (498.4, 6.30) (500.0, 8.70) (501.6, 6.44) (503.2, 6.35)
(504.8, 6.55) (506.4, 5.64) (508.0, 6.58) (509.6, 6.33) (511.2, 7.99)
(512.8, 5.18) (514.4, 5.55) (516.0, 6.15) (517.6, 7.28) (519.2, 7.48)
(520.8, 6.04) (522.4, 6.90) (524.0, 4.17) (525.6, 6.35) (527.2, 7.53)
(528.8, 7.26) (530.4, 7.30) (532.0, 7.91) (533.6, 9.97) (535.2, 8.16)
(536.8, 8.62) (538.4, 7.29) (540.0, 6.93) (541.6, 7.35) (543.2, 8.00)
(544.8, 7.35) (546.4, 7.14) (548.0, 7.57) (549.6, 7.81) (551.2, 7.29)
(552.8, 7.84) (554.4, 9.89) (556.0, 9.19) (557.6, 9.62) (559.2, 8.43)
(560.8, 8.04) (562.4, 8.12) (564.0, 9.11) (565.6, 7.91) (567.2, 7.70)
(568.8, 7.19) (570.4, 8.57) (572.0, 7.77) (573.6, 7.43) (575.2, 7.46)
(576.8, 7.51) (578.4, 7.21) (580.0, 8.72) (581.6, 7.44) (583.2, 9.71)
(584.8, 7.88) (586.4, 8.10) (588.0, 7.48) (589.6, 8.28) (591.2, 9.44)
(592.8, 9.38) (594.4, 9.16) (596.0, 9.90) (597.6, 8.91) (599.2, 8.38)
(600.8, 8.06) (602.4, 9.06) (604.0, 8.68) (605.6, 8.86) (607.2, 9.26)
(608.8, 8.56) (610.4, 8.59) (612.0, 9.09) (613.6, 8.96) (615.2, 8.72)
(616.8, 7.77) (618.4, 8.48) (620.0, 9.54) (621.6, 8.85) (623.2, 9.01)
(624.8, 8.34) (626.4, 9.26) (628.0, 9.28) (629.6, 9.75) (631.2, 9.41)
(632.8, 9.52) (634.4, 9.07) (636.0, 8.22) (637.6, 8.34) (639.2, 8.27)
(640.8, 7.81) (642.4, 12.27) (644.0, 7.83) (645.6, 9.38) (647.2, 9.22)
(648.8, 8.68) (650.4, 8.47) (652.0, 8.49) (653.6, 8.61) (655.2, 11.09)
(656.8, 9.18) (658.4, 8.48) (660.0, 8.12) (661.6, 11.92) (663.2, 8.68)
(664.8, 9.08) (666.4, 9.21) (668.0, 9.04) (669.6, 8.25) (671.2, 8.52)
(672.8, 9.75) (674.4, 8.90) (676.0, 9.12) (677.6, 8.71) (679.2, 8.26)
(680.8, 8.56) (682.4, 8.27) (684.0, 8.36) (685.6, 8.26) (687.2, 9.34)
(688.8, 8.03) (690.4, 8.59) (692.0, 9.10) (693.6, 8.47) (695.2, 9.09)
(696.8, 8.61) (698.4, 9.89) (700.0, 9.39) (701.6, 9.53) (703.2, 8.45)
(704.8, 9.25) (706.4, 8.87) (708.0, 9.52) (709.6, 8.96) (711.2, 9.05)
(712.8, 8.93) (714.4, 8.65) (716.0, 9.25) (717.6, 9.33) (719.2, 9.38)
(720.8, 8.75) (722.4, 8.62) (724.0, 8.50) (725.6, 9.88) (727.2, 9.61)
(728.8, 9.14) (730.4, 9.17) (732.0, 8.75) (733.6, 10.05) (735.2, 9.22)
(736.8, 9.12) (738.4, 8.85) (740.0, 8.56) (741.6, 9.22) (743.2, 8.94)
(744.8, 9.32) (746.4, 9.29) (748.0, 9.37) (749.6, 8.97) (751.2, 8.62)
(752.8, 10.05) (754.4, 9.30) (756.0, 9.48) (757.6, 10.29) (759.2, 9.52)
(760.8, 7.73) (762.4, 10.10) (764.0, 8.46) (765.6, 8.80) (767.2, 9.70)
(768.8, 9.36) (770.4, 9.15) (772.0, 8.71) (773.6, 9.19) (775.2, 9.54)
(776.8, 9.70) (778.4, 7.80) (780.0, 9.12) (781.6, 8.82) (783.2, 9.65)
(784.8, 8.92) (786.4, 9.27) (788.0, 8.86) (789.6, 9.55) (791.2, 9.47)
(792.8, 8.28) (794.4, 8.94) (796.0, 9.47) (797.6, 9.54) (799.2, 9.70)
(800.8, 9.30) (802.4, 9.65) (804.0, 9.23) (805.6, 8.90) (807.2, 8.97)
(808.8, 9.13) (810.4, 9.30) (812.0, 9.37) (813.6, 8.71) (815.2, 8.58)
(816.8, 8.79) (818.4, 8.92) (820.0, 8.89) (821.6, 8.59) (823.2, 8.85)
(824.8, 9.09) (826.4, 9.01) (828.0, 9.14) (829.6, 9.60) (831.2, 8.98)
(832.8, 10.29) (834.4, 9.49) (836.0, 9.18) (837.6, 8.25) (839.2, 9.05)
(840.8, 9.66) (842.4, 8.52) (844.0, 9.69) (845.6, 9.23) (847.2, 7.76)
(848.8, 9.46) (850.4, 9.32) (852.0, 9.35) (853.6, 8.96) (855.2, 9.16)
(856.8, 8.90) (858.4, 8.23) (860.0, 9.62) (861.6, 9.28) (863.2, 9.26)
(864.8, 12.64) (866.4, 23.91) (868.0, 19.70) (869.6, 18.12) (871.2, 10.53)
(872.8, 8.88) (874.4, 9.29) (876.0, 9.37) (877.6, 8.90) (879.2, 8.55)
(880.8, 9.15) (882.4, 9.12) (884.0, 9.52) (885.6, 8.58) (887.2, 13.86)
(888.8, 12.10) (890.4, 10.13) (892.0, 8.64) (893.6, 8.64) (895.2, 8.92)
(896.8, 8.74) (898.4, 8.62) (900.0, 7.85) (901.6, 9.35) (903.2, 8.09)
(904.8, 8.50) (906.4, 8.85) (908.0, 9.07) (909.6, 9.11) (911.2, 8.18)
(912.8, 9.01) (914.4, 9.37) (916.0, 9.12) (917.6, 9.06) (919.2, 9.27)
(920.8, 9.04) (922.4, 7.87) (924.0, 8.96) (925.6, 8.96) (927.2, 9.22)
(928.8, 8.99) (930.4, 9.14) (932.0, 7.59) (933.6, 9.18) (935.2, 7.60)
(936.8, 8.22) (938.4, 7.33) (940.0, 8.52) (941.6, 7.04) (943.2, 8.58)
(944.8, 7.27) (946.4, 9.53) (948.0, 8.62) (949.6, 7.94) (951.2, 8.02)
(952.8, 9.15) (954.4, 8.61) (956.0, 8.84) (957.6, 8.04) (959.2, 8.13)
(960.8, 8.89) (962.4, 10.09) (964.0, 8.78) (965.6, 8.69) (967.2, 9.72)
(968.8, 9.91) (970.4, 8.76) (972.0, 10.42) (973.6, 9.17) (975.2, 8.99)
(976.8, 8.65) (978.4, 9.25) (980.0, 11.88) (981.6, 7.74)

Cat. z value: 0.32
